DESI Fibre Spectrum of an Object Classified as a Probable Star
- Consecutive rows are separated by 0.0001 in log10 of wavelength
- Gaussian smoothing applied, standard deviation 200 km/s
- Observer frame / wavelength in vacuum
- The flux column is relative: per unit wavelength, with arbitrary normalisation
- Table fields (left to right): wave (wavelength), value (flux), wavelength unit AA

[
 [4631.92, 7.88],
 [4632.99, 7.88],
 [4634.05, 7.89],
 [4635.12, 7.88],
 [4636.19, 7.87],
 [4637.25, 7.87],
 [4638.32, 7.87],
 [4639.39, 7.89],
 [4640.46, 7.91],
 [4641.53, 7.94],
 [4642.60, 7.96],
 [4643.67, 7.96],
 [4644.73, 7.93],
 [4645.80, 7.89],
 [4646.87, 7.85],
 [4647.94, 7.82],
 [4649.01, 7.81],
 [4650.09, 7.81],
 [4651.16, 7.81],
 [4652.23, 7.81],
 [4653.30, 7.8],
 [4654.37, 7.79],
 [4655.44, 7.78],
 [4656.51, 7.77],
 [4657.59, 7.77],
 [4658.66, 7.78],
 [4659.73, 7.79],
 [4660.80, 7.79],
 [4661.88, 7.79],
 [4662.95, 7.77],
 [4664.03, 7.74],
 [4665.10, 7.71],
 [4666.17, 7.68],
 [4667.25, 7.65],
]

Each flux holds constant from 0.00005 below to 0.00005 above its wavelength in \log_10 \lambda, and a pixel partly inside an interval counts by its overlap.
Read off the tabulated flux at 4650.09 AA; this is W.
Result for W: 7.81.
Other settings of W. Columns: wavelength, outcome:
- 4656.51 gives 7.77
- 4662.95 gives 7.77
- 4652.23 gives 7.81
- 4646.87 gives 7.85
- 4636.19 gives 7.87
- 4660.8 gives 7.79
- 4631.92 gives 7.88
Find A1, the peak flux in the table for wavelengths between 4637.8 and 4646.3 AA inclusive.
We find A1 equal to 7.96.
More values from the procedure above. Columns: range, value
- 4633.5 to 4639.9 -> 7.89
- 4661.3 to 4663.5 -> 7.79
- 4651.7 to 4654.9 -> 7.81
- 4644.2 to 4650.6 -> 7.93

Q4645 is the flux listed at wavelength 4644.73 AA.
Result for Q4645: 7.93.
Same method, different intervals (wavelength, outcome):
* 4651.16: 7.81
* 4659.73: 7.79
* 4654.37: 7.79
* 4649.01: 7.81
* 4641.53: 7.94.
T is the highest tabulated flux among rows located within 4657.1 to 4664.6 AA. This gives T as 7.79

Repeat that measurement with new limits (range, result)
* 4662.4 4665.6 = 7.77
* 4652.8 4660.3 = 7.8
